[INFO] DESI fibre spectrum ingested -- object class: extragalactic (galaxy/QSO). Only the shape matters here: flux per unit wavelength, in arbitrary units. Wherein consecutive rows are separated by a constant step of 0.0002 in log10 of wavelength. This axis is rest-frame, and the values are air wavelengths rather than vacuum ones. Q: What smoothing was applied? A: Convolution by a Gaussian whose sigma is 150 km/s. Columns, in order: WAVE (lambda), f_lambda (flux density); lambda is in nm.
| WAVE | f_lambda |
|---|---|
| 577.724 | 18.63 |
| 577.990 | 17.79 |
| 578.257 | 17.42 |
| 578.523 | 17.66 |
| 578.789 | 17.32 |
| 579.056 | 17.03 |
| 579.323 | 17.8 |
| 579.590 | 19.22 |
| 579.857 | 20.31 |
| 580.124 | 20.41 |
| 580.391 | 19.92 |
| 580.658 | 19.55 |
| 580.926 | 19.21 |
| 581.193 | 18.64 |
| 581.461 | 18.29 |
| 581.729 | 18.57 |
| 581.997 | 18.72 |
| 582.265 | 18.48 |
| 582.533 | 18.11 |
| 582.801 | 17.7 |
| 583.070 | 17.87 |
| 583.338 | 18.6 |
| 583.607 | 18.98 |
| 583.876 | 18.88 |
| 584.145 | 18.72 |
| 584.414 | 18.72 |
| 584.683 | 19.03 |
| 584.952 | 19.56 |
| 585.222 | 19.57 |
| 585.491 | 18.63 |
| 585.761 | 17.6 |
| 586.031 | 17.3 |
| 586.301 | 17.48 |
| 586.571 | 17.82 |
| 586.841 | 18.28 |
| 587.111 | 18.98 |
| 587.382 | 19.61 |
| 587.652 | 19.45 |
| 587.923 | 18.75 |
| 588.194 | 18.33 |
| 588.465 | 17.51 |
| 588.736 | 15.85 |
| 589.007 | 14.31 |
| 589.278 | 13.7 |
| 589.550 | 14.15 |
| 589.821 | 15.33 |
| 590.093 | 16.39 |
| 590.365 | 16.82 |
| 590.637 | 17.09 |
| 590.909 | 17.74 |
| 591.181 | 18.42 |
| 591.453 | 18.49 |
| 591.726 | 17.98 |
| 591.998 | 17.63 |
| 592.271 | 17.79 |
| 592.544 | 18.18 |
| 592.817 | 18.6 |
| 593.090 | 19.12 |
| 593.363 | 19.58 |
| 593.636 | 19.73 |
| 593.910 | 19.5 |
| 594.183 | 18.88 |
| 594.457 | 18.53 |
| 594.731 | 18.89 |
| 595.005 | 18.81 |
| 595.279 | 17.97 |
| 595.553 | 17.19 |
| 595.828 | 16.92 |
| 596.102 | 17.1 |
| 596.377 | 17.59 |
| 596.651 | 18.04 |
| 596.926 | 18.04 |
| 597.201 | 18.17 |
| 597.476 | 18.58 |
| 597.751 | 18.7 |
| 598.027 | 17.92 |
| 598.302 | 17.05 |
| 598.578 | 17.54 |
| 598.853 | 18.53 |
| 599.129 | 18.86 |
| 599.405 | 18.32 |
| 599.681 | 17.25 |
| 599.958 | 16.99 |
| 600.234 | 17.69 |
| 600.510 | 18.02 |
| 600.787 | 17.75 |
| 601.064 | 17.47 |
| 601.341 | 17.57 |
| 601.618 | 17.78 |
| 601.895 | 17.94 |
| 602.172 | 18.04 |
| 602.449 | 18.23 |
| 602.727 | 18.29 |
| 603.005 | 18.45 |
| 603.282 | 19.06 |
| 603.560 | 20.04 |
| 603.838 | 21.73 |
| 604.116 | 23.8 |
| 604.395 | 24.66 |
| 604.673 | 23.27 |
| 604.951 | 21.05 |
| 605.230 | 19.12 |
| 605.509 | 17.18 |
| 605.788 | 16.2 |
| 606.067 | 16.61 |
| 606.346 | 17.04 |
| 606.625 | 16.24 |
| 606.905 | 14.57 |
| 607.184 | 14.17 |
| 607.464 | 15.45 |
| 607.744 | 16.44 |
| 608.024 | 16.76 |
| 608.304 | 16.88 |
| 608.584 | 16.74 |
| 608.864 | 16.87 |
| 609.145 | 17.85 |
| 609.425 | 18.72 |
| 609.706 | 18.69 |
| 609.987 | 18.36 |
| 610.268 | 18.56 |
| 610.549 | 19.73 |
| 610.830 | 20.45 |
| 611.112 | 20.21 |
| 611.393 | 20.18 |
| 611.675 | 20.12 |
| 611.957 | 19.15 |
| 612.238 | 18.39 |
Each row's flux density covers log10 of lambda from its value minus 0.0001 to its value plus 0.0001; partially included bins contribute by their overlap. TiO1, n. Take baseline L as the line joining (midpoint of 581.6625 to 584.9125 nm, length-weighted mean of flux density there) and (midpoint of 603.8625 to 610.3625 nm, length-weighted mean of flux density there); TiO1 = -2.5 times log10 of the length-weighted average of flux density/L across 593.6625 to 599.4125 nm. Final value 0.01 mag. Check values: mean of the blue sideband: 18.6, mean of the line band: 18.2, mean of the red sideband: 18.1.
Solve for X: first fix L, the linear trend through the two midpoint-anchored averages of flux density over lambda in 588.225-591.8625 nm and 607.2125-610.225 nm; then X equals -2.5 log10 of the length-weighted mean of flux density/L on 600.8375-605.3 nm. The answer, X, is -0.163 mag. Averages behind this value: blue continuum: 16.5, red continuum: 17.2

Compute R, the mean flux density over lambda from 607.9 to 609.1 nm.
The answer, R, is 16.9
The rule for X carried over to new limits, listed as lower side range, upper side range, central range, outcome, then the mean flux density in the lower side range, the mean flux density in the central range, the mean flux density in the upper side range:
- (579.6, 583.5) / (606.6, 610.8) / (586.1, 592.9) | 0.06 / 18.9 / 17.4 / 17.2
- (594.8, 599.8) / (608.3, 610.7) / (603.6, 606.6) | -0.11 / 17.9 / 19.9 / 18.1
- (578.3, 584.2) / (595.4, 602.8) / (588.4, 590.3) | 0.19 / 18.6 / 15.3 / 17.8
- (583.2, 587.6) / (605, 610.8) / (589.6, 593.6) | 0.03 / 18.6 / 17.8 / 17.2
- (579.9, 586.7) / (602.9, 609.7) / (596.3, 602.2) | 0.03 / 18.7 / 17.9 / 18.3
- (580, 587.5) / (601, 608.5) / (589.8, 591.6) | 0.08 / 18.7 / 17.3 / 18.3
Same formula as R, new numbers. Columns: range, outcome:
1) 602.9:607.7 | 18.7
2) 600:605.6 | 19.3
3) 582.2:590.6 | 17.7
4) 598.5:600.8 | 17.9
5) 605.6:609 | 16.2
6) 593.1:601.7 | 18.1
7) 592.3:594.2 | 19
